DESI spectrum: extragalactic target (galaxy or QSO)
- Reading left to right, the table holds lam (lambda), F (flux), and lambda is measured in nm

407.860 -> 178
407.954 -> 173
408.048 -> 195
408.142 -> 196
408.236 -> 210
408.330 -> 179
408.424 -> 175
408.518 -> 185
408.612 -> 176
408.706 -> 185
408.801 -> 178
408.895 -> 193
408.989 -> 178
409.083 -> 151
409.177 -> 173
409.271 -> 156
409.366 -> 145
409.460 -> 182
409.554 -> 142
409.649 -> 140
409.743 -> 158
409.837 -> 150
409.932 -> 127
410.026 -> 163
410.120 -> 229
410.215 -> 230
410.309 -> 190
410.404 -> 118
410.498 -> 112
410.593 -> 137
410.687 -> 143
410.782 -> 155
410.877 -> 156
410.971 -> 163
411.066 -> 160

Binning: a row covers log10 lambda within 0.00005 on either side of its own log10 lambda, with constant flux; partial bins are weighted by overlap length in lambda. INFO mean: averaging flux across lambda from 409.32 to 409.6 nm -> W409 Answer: 157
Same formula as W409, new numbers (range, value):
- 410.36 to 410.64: 123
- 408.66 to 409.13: 177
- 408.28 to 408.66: 179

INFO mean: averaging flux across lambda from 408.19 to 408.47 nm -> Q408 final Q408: 188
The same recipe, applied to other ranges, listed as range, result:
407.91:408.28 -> 193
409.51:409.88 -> 148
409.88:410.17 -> 173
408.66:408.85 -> 181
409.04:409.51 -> 161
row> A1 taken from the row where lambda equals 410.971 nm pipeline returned 163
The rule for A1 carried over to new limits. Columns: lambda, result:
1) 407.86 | 178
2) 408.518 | 185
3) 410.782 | 155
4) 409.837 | 150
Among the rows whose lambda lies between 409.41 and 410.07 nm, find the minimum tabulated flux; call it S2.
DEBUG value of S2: 127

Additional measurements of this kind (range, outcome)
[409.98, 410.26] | 163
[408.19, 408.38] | 179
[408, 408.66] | 175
